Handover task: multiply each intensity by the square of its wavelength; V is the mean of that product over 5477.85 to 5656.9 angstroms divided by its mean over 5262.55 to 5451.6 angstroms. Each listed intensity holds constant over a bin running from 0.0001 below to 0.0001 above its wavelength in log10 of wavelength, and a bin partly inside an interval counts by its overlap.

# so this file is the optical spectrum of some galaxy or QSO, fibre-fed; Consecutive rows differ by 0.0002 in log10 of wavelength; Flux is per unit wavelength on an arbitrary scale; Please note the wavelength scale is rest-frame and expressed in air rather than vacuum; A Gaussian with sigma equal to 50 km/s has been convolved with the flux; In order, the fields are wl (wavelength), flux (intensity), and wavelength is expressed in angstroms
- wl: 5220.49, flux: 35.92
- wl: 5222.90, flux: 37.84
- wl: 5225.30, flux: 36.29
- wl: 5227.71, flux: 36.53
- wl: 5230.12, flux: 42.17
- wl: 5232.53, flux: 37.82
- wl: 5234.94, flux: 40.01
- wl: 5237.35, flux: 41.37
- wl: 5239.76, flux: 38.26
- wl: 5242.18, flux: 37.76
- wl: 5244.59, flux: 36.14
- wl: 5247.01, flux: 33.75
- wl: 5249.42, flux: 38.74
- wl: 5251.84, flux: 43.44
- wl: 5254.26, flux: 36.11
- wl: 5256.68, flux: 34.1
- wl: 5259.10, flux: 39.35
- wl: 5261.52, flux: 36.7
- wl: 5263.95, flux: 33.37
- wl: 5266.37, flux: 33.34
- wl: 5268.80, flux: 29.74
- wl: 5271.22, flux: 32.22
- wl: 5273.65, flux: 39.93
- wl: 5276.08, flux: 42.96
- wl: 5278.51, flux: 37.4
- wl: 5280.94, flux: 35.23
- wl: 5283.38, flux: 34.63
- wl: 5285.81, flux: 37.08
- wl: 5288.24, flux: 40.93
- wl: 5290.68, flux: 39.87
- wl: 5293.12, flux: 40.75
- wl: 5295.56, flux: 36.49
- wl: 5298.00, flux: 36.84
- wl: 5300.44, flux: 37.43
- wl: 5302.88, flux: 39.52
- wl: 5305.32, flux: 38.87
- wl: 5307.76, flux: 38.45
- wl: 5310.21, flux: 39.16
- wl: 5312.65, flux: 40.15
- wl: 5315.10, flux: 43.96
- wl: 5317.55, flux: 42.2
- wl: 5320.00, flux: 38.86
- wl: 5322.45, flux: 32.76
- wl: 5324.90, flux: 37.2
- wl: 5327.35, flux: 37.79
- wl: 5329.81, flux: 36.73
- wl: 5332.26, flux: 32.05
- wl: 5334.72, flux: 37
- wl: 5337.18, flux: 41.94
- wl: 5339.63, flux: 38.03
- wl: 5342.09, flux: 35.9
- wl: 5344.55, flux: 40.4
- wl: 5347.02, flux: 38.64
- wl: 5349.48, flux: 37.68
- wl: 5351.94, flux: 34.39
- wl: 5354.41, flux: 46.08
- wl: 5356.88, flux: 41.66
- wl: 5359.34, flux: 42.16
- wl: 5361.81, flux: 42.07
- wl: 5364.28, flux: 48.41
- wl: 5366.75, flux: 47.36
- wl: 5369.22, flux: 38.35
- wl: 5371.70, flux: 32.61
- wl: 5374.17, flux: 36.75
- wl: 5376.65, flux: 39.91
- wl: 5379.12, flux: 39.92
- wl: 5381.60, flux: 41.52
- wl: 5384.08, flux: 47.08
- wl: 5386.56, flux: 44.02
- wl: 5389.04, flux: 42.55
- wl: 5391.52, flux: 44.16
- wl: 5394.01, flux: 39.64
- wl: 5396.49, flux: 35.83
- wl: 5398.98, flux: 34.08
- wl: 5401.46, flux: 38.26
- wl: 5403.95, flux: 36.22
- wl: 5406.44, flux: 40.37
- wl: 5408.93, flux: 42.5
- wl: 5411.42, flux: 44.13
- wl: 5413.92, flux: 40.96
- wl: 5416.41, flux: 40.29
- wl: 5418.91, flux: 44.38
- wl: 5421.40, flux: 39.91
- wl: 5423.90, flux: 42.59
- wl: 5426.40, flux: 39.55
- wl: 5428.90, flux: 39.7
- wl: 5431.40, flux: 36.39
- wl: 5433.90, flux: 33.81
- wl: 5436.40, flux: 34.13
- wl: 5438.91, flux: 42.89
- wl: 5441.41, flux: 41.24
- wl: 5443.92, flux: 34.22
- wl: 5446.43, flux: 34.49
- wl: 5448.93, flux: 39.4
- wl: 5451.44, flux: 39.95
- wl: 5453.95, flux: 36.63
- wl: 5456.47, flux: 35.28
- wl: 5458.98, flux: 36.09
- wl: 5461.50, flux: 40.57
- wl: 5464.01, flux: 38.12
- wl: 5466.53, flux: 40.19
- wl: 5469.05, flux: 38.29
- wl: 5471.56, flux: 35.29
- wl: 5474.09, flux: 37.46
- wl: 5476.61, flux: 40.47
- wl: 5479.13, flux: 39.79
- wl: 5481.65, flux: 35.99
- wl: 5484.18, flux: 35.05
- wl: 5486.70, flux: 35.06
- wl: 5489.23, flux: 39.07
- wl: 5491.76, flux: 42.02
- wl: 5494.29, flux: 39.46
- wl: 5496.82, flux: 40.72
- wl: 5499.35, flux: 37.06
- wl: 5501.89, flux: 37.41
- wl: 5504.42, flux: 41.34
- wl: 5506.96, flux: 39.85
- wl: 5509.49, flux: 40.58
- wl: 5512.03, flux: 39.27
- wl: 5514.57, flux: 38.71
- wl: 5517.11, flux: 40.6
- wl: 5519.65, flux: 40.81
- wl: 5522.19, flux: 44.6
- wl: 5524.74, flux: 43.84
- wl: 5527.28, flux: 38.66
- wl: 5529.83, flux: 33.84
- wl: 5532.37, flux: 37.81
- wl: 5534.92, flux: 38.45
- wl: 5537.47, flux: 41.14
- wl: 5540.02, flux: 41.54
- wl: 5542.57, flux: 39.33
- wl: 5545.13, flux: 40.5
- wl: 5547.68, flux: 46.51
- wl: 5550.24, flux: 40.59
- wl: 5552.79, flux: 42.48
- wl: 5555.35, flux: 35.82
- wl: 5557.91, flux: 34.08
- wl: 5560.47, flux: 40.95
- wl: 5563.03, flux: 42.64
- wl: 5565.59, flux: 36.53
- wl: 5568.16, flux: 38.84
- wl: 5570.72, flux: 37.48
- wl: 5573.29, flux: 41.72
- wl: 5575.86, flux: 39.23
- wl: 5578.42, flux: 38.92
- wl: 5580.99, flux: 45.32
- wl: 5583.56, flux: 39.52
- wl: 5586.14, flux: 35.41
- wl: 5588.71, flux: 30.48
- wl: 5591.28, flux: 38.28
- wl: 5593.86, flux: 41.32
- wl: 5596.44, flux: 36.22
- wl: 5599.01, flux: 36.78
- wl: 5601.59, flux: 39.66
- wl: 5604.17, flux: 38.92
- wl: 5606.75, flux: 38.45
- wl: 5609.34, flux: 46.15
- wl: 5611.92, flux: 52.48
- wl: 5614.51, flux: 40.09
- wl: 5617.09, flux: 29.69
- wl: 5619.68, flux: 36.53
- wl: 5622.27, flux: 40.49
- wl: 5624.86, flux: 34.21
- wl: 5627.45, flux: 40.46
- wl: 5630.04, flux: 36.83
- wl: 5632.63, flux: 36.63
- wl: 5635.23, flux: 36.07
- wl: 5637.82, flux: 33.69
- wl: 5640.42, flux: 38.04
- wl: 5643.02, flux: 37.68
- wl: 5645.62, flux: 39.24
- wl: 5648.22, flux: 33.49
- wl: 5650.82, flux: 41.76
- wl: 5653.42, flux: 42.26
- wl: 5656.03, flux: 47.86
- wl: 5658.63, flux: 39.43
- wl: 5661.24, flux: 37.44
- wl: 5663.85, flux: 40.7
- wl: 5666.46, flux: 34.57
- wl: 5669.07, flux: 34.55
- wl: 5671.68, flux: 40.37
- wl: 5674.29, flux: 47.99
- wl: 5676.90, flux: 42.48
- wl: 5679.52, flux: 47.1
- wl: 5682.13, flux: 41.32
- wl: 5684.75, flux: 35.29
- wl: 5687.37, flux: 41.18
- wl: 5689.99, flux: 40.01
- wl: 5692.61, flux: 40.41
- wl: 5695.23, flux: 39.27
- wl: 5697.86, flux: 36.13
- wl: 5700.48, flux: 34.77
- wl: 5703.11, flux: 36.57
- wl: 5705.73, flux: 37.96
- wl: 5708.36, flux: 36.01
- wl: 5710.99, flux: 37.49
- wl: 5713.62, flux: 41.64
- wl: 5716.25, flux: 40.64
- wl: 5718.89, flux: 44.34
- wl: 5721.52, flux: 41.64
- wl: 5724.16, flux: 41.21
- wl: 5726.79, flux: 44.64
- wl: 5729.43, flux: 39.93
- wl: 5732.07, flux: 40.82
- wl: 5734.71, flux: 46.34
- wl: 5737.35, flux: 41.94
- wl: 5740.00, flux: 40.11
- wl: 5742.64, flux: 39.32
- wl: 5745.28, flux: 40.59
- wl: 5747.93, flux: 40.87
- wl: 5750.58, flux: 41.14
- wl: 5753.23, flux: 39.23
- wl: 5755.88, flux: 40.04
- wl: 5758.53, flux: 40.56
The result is 1.08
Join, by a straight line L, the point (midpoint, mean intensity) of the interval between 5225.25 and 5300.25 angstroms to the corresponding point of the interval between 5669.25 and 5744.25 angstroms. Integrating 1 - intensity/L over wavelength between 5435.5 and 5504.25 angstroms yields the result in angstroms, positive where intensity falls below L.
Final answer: 1.4 angstroms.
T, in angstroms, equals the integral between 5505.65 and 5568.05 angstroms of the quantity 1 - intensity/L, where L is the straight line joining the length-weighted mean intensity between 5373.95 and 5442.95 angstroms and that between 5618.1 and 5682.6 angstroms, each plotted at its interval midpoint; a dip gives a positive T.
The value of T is -0.5 angstroms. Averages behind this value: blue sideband 40.1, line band 39.9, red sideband 39.2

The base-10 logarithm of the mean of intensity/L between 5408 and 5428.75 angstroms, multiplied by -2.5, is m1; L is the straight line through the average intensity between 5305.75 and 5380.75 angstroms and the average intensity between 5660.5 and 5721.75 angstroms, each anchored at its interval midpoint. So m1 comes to -0.06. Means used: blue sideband 39.3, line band 41.7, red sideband 39.6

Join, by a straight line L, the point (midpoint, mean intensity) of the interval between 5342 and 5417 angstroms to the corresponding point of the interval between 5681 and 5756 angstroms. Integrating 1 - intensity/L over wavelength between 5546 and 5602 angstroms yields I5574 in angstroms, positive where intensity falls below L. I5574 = 1.7 angstroms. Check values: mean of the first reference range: 40.5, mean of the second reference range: 40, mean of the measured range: 39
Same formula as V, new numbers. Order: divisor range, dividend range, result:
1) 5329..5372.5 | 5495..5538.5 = 1.06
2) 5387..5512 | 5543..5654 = 1.06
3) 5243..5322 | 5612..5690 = 1.19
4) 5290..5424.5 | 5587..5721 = 1.09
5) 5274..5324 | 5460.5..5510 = 1.07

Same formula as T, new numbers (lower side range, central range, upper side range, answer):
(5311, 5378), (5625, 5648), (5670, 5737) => 1.92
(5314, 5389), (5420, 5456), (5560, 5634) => 1.23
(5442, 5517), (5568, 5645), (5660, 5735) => 1.50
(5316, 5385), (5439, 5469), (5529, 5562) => 1.12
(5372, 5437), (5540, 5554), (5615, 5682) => -0.91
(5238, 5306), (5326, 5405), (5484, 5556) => -3.05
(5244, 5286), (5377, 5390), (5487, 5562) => -1.67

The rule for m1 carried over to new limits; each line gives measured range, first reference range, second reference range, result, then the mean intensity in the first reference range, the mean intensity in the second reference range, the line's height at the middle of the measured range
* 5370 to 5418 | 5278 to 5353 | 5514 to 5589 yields -0.04 mag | 38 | 39.7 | 38.6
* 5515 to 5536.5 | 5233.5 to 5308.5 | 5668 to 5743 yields -0.02 mag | 37.4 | 40.4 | 39.2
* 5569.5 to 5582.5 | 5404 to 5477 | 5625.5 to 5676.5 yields -0.04 mag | 38.9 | 38.9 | 38.9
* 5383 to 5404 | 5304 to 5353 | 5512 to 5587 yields -0.05 mag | 38.1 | 39.9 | 38.6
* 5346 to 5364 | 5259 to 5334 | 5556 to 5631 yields -0.09 mag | 37.5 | 38.9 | 37.7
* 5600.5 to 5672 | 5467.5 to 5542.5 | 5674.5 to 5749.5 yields 0.03 mag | 39.1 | 40.5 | 40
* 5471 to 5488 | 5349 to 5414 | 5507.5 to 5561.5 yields 0.09 mag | 40.7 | 40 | 40.3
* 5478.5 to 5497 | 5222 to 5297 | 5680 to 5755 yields 0.02 mag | 37.4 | 40.1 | 38.8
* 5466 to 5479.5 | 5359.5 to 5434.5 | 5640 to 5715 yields 0.05 mag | 40.5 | 39.4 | 40.2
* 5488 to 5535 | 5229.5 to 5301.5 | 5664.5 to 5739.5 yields -0.02 mag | 37.4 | 40.2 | 39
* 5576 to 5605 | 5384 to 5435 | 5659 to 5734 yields 0.05 mag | 40.2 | 39.9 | 40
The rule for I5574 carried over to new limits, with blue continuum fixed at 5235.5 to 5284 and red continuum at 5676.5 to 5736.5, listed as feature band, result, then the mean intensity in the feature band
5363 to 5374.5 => -1.03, 41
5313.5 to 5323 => -0.69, 39.9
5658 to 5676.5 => 0.25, 39.4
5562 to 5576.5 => -0.05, 39.3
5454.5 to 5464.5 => 0.25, 37.4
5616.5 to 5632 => 1.16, 36.7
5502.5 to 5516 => -0.38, 39.8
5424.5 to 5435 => 0.11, 37.7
